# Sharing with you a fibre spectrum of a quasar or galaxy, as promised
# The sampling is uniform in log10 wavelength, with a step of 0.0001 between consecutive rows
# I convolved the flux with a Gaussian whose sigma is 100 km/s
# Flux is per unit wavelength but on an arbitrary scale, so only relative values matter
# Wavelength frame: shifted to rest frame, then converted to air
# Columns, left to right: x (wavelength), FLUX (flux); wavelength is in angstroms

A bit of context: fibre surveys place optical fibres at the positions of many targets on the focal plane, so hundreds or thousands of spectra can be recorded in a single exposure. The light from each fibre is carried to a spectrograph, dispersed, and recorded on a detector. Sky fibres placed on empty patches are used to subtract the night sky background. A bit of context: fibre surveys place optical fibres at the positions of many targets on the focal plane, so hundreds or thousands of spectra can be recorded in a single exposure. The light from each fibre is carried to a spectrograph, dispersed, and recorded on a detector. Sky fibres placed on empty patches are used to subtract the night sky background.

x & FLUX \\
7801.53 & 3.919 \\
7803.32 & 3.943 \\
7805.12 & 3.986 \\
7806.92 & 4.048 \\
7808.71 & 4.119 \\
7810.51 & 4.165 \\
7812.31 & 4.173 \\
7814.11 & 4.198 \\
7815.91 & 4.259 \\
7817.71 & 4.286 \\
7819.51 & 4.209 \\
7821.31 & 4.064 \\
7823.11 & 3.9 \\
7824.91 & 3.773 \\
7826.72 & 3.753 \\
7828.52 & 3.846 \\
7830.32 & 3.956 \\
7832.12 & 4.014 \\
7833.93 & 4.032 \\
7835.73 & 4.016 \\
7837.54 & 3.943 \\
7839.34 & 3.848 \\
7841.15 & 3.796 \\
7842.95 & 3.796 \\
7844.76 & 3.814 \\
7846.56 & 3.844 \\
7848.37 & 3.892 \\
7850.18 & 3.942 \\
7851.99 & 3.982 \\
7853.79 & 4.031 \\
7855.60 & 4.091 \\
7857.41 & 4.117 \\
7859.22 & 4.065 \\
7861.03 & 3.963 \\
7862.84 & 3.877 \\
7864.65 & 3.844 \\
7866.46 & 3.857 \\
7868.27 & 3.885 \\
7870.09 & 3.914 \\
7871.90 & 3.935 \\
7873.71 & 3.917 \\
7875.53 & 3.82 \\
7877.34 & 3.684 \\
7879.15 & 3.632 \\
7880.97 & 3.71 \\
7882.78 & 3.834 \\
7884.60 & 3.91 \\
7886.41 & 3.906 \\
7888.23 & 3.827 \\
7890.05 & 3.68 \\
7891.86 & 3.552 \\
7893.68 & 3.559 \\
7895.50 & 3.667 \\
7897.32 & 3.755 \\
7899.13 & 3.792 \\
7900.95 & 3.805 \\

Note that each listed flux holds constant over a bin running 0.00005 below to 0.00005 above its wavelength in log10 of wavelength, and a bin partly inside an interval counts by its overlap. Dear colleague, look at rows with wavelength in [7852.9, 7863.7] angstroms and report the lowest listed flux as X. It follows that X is 3.877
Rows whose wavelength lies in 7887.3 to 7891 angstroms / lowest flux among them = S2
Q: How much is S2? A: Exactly 3.68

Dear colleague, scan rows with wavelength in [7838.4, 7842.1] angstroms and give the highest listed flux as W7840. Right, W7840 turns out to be 3.848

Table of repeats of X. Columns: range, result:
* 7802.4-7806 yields 3.943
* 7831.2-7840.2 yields 3.848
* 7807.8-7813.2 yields 4.119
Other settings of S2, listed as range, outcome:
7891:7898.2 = 3.552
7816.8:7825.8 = 3.773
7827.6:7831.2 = 3.846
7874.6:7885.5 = 3.632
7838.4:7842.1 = 3.796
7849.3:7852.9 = 3.942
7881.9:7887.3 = 3.834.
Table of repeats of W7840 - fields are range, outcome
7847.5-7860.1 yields 4.117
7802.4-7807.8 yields 4.048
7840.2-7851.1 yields 3.942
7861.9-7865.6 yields 3.877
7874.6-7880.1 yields 3.82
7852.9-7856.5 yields 4.091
